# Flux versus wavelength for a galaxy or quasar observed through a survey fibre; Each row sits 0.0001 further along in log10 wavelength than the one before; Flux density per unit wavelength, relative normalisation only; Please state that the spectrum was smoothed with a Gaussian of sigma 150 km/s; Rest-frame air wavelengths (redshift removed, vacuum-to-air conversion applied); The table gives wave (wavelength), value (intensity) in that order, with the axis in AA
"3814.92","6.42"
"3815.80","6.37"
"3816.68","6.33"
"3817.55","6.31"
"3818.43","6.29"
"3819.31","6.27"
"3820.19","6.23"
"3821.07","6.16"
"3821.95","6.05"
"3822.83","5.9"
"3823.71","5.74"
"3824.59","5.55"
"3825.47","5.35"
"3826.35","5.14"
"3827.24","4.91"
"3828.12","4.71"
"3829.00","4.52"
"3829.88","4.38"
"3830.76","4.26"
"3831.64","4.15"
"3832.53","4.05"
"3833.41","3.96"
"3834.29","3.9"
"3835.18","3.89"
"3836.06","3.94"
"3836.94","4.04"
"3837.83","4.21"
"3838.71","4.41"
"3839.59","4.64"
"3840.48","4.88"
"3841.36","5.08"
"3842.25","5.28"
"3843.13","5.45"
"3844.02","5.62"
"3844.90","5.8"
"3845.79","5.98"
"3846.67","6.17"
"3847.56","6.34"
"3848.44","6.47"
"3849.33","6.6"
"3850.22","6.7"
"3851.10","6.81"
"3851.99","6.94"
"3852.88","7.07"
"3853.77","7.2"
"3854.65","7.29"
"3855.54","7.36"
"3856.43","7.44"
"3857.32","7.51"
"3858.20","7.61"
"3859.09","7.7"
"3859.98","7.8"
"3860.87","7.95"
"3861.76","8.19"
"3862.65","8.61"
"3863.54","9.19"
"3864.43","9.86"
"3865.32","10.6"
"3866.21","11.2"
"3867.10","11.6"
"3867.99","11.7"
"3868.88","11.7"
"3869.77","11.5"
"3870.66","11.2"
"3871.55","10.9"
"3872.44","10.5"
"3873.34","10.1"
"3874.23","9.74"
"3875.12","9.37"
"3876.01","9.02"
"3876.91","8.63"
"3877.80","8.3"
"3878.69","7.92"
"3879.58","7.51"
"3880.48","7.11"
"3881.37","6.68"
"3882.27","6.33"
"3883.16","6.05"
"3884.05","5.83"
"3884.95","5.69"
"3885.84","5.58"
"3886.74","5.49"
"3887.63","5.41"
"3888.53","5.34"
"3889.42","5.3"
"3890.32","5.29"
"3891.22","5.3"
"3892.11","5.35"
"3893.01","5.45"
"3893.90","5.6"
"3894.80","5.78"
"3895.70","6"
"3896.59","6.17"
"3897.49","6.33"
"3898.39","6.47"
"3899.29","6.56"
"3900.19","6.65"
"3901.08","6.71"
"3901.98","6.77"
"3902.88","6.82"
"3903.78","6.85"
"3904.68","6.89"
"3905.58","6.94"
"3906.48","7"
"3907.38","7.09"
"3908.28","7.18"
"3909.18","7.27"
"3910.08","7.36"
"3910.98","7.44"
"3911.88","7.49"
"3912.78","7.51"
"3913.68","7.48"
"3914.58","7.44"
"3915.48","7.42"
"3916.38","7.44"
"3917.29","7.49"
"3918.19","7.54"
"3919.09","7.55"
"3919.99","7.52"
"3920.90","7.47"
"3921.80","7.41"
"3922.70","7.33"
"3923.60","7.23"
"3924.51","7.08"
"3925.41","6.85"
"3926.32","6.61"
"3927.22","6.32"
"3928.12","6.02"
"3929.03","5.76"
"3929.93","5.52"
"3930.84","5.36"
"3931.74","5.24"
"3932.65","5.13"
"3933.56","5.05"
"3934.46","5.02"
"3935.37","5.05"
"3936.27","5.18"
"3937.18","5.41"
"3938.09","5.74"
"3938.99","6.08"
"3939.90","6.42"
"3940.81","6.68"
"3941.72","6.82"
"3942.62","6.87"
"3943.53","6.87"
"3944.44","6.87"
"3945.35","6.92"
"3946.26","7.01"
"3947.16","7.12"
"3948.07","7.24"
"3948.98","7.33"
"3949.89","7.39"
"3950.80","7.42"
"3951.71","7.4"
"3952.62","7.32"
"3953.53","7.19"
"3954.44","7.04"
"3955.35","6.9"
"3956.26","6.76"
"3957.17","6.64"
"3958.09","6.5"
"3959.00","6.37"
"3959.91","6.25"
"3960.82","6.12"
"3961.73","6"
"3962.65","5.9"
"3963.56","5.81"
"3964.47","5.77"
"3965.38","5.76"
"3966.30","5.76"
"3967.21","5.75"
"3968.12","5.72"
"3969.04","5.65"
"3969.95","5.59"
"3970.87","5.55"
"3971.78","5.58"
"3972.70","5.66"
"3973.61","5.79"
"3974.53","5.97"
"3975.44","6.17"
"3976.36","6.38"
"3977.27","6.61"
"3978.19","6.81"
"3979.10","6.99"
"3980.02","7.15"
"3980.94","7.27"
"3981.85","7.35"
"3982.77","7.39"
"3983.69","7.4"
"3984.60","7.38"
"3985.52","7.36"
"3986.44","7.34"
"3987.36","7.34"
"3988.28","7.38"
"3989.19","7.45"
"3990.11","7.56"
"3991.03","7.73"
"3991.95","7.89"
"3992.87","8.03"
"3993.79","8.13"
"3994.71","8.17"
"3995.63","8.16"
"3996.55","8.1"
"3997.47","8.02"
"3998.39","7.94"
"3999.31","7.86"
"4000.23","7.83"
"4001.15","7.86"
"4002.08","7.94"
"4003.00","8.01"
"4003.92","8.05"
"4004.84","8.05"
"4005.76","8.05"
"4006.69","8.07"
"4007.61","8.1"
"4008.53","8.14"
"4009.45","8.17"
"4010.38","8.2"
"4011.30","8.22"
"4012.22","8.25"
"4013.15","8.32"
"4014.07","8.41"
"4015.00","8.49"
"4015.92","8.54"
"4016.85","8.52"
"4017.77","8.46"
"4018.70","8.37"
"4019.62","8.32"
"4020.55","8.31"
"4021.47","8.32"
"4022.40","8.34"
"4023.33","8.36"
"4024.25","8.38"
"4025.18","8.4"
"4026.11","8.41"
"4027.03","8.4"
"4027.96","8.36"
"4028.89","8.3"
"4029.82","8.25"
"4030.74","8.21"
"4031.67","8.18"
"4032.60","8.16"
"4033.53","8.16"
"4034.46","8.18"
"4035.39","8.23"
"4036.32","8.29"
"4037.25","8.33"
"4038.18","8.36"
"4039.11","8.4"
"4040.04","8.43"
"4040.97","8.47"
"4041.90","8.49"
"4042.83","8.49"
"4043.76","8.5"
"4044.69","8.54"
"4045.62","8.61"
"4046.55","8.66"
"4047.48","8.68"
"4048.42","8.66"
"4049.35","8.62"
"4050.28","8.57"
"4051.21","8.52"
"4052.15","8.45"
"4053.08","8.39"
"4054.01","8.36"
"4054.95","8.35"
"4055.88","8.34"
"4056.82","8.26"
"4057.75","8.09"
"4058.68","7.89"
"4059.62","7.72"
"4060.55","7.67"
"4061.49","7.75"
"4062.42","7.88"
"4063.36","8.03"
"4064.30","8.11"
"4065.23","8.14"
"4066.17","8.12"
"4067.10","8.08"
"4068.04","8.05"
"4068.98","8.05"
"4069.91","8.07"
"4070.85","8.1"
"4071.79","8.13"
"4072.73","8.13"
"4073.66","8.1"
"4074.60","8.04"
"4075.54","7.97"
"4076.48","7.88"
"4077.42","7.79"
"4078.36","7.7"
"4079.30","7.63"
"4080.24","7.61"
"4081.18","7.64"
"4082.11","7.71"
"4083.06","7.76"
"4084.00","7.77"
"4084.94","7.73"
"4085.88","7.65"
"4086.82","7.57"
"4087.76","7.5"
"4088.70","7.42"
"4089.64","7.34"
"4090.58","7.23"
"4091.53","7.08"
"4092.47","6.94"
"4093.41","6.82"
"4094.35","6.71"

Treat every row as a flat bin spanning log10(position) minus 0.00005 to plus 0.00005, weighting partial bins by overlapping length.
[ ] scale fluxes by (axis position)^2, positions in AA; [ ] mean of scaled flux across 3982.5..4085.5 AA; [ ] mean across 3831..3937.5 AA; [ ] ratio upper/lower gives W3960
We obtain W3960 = 1.3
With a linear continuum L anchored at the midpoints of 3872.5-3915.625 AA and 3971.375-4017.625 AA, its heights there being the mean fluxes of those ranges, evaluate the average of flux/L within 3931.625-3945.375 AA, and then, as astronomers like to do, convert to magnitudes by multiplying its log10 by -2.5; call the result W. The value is 0.21 mag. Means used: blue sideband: 6.86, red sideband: 7.6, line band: 5.94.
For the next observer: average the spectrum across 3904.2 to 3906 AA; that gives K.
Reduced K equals 6.91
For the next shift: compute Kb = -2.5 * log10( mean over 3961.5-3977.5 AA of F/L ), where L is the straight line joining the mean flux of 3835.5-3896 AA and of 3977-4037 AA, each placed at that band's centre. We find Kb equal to 0.31 mag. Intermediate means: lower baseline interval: 7.22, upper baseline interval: 7.98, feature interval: 5.84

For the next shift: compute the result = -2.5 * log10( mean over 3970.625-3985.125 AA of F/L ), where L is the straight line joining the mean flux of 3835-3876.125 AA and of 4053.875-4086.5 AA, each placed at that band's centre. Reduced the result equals 0.18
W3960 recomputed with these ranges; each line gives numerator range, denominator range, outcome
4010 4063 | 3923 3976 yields 1.39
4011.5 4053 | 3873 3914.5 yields 1.32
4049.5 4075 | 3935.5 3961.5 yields 1.29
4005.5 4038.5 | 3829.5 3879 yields 1.23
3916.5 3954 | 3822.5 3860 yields 1.23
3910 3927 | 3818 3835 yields 1.51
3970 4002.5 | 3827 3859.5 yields 1.38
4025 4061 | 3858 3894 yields 1.13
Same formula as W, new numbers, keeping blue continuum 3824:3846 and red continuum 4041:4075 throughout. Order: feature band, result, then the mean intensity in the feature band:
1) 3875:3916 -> -0.18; 6.68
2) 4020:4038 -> -0.07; 8.29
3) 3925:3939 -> 0.11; 5.63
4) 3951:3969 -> 0.05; 6.36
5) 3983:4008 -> -0.08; 7.82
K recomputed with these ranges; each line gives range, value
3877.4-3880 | 7.93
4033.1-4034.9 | 8.16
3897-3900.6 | 6.48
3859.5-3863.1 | 8.12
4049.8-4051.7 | 8.54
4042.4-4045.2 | 8.52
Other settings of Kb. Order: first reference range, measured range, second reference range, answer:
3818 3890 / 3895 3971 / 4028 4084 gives 0.12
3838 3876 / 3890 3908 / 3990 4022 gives 0.26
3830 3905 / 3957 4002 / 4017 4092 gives 0.12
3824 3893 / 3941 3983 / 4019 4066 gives 0.17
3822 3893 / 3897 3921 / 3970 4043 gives 0.01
